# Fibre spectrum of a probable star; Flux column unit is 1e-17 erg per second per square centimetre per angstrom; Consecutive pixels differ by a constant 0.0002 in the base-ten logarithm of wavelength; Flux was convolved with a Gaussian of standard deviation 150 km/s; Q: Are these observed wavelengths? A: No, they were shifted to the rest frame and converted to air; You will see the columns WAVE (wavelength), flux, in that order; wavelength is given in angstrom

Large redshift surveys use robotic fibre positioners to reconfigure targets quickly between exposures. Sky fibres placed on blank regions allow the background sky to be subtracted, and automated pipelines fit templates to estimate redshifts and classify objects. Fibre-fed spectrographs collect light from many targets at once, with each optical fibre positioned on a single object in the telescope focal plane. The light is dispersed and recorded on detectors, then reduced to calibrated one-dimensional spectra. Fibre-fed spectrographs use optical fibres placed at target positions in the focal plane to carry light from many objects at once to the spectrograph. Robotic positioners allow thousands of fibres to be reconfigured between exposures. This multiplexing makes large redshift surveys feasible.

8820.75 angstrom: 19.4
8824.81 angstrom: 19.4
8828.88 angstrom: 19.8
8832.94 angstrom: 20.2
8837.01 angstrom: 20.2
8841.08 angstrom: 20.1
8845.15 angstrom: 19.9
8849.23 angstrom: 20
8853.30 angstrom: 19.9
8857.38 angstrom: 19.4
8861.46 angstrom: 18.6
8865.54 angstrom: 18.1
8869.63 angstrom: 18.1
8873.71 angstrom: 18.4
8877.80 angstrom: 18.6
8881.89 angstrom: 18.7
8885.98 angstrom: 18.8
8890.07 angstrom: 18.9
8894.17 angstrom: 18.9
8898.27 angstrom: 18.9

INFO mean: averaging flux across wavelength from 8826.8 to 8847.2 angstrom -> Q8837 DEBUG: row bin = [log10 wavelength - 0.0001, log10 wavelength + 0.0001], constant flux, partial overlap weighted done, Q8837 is 20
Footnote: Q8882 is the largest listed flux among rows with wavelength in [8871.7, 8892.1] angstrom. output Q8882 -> 18.9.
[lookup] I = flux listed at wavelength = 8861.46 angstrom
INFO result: 18.6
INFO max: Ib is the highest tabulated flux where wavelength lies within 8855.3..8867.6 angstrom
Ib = 19.4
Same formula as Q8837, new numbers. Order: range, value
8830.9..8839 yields 20.2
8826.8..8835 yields 20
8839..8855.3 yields 20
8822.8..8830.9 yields 19.6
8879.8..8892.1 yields 18.8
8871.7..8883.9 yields 18.6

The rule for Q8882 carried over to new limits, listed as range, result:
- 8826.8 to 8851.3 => 20.2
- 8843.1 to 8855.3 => 20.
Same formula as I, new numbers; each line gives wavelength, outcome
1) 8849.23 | 20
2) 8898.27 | 18.9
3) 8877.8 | 18.6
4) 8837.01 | 20.2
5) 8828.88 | 19.8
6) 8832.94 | 20.2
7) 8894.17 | 18.9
